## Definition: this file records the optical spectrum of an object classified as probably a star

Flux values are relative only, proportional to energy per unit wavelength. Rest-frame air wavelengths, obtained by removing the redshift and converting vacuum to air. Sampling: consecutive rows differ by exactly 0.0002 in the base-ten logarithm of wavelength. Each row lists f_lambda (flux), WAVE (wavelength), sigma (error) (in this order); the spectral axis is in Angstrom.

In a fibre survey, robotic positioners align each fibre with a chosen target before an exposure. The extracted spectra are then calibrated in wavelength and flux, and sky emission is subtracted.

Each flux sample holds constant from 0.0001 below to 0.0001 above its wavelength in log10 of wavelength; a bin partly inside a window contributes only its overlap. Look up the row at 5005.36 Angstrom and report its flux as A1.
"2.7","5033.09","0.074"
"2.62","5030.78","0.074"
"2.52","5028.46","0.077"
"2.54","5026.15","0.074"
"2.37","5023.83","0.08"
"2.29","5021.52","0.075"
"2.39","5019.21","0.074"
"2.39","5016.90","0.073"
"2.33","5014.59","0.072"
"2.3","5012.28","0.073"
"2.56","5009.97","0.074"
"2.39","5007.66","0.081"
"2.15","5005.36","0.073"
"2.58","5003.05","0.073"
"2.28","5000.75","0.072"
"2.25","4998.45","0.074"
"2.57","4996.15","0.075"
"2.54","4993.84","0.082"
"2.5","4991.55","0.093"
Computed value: 2.15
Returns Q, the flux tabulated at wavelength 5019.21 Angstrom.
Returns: 2.39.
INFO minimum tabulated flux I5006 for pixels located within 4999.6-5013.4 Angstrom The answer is 2.15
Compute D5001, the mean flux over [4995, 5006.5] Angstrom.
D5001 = 2.37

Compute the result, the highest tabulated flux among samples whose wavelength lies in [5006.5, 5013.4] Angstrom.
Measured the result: 2.56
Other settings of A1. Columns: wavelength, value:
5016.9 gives 2.39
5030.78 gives 2.62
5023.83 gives 2.37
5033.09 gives 2.7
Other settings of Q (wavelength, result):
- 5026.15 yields 2.54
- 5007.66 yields 2.39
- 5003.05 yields 2.58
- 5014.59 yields 2.33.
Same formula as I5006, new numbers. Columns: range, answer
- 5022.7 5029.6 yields 2.37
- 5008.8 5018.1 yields 2.3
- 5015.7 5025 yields 2.29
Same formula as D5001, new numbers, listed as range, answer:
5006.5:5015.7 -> 2.39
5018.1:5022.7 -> 2.34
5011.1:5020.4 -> 2.35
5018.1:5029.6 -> 2.42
